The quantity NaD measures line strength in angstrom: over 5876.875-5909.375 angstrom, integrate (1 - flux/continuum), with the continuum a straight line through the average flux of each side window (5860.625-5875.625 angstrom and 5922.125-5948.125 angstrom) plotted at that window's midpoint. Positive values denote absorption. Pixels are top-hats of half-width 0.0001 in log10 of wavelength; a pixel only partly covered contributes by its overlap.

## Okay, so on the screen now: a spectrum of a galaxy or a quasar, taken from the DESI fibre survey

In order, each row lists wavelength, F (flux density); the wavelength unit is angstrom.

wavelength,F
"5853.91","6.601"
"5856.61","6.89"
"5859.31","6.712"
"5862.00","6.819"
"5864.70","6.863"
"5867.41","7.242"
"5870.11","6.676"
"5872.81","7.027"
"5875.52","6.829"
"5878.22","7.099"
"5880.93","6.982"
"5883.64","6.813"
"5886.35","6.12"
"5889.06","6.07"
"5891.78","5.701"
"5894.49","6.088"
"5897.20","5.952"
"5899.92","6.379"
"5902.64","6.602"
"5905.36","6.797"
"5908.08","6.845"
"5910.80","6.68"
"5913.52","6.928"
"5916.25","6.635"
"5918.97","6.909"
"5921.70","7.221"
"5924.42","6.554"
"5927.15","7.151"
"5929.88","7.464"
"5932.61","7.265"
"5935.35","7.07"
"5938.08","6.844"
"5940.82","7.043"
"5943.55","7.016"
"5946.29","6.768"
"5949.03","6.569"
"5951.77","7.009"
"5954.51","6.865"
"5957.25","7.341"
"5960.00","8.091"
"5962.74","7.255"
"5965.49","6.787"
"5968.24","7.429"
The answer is 2.3 angstrom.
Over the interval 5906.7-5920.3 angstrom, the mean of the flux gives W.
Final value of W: 6.8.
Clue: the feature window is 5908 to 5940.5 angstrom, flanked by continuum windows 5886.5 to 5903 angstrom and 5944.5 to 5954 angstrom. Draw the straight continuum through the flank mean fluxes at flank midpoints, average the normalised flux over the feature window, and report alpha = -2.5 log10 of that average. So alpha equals -0.080 mag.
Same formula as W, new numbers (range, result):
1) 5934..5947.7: 6.95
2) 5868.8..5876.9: 6.85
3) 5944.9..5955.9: 6.81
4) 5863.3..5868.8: 7.04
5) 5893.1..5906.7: 6.36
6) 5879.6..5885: 6.9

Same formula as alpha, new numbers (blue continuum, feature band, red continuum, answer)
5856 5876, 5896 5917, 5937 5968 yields 0.059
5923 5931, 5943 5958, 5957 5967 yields 0.055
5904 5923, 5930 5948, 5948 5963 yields 0.006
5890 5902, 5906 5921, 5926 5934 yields -0.020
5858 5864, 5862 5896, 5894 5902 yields -0.021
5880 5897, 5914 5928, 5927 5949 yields -0.019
